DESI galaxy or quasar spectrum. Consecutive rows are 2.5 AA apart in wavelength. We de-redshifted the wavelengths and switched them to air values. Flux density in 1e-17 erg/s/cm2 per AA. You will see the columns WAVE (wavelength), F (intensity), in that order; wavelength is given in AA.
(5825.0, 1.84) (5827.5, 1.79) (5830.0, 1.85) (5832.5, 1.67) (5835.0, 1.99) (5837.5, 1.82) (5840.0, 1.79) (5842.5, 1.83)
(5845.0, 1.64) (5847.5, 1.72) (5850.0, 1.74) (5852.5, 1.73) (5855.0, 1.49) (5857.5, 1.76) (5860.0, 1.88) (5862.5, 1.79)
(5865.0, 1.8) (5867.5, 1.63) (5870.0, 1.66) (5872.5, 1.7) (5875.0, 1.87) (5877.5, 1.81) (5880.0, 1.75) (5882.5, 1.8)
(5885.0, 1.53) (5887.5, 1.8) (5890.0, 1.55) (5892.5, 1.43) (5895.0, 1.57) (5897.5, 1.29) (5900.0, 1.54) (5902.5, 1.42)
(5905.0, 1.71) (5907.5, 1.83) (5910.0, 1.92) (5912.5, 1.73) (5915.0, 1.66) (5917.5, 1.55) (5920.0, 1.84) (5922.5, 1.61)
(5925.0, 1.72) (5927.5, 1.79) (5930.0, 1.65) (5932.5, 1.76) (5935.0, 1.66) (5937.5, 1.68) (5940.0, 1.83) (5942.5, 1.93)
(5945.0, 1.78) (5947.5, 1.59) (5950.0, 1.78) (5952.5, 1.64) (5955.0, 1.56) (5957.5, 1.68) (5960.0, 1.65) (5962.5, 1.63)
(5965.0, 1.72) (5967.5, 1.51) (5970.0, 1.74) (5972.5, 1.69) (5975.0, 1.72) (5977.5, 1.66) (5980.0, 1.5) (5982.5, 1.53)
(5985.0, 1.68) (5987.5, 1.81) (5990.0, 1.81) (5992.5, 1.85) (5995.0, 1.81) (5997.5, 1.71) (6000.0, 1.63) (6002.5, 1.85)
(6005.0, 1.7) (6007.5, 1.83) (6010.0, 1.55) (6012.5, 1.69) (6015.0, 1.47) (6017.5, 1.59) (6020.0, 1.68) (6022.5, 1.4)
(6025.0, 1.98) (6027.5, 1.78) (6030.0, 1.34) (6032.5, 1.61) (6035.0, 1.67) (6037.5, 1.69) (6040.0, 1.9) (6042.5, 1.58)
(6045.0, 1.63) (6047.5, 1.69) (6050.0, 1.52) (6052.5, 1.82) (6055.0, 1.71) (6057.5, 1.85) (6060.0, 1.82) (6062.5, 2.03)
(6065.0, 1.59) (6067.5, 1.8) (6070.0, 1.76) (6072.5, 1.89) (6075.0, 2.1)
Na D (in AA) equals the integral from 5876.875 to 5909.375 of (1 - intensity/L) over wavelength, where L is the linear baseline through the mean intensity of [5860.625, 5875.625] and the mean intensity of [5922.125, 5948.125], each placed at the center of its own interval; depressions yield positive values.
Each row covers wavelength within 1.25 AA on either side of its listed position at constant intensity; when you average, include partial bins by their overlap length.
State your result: 2.23 AA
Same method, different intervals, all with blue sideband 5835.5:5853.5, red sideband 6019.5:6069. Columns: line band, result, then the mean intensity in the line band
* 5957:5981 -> 1.1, 1.65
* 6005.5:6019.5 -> 0.7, 1.63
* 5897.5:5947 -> 1.0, 1.7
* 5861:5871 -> 0.2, 1.73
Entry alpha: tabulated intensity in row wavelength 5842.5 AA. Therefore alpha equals 1.83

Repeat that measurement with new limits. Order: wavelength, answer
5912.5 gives 1.73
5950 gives 1.78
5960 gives 1.65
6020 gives 1.68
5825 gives 1.84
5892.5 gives 1.43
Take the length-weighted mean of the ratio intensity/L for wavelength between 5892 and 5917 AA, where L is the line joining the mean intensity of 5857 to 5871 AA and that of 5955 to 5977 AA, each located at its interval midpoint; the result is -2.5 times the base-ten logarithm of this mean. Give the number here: 0.07 mag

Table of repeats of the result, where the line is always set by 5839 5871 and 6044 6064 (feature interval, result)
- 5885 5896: 0.10 mag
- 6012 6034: 0.09 mag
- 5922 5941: 0.02 mag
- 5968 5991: 0.05 mag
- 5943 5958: 0.04 mag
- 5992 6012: 0.01 mag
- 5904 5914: -0.04 mag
